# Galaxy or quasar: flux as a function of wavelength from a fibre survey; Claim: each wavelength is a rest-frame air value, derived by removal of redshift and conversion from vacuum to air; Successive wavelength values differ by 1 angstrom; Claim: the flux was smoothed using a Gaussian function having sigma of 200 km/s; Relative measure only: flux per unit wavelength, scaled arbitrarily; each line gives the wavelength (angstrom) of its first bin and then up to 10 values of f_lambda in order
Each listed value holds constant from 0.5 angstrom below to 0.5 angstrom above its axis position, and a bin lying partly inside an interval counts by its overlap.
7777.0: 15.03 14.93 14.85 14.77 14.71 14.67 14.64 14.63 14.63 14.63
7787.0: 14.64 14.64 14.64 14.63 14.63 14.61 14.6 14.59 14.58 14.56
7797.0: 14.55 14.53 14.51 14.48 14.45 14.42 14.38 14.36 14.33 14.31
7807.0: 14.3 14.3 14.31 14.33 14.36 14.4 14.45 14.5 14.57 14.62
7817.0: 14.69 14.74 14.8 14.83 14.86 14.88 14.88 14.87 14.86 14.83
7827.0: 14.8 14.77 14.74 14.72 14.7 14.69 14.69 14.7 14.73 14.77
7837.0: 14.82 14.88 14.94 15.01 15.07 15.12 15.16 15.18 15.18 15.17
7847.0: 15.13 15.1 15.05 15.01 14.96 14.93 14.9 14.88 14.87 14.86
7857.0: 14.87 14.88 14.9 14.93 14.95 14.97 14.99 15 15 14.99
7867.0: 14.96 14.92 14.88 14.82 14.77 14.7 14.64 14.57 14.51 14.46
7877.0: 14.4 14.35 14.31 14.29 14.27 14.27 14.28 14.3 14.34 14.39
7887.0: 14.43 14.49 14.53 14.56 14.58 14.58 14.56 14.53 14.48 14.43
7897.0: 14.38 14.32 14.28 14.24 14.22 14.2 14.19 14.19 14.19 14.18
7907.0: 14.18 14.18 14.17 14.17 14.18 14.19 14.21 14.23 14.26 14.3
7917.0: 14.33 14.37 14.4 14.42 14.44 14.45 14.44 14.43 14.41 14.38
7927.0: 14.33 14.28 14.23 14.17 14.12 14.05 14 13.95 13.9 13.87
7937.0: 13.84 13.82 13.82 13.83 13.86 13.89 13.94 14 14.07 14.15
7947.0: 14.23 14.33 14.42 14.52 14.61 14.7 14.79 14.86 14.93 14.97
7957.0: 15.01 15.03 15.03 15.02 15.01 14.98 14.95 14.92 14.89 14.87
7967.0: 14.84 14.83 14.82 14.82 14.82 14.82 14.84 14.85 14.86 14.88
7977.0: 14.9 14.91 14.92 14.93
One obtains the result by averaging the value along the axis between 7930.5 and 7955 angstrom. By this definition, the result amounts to 14.2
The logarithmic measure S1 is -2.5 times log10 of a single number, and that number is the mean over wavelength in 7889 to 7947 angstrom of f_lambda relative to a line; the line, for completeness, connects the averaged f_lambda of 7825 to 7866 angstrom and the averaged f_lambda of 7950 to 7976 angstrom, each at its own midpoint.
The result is 0.05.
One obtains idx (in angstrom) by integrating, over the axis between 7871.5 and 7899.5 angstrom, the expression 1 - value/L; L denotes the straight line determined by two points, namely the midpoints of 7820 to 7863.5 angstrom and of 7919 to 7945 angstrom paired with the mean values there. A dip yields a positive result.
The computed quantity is 0.2 angstrom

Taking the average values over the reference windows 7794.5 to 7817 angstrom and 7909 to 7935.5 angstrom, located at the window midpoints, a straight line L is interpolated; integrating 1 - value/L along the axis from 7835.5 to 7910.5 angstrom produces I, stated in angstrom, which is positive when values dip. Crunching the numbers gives -1.68 angstrom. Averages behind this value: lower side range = 14.4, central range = 14.7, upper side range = 14.3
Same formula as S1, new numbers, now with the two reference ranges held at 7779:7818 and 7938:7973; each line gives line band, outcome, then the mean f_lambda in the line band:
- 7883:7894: 0.01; 14.5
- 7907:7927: 0.02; 14.3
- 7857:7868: -0.03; 15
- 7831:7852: -0.03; 15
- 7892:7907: 0.02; 14.3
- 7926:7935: 0.03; 14.1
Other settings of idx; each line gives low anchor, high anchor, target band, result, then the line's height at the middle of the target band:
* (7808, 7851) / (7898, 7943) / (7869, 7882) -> 0.0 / 14.5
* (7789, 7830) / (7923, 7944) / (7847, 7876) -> -1.0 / 14.4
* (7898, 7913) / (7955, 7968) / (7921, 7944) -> 0.7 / 14.6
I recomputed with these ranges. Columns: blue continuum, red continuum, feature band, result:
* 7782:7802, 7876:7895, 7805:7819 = 0.09 angstrom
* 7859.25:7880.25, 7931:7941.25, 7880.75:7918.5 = 0.11 angstrom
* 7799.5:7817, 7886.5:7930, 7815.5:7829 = -0.37 angstrom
